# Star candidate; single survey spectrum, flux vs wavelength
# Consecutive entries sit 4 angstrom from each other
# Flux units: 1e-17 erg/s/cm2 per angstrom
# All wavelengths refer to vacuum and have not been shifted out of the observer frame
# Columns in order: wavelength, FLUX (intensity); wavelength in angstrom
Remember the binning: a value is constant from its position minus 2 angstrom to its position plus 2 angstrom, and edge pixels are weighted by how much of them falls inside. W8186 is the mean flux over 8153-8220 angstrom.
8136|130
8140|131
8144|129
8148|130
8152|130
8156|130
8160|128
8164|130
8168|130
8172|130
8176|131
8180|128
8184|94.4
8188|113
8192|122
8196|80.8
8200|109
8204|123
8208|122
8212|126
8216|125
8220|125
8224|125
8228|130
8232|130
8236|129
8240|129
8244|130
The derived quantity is 120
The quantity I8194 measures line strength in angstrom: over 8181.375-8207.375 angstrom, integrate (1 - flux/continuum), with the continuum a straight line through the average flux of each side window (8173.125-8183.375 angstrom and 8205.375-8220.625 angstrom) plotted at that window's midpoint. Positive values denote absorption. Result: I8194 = 3.4 angstrom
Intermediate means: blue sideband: 125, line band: 108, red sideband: 124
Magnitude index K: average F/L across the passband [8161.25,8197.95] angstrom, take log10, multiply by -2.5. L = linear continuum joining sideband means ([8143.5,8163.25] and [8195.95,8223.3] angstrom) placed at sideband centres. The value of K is 0.06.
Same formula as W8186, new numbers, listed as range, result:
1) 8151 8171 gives 130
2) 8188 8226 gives 117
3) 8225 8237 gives 129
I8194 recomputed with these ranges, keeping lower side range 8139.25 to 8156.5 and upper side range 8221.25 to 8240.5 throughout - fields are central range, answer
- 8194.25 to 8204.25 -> 2.13 angstrom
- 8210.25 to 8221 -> 0.28 angstrom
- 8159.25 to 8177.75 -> -0.05 angstrom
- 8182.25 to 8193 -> 1.68 angstrom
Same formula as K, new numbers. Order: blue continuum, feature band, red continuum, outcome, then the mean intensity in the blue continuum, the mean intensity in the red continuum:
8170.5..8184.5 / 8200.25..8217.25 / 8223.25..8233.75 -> 0.037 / 123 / 129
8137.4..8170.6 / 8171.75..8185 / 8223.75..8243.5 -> 0.068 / 130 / 129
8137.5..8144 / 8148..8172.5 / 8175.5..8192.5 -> -0.050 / 130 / 116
